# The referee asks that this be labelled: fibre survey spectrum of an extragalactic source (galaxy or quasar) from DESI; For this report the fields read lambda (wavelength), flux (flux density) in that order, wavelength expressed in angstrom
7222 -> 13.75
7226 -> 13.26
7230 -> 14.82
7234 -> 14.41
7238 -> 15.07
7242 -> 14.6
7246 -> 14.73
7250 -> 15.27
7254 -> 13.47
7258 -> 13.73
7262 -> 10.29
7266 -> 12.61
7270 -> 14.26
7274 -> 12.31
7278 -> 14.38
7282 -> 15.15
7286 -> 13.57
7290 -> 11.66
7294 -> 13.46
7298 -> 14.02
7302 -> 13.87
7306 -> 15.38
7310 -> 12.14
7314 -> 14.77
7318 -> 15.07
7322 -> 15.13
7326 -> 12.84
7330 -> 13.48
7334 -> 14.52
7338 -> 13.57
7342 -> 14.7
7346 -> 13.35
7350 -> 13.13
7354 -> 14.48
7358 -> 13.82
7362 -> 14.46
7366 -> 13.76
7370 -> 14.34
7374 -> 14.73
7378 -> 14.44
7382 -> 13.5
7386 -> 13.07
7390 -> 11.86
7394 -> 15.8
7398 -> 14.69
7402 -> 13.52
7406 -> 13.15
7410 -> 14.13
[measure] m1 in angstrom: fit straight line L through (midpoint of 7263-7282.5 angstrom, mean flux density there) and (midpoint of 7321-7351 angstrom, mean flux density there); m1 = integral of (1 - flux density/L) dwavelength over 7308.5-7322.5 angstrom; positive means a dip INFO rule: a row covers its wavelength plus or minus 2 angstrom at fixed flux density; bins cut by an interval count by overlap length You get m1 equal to -0.6 angstrom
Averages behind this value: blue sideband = 13.5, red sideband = 13.8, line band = 14.3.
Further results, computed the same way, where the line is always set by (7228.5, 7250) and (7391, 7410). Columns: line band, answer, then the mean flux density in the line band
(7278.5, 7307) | 1.4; 13.8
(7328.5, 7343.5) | 0.3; 14.1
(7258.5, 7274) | 2.3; 12.5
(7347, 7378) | 0.4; 14.1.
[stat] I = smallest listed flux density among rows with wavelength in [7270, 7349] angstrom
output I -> 11.66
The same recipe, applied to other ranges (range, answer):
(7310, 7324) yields 12.14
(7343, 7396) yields 11.86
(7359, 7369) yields 13.76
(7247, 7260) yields 13.47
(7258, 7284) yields 10.29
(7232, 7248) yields 14.41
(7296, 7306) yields 13.87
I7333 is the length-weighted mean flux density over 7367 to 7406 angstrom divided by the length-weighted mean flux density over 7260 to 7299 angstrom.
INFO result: 1.06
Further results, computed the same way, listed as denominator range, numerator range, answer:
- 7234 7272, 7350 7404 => 1.01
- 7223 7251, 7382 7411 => 0.94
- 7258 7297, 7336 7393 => 1.05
